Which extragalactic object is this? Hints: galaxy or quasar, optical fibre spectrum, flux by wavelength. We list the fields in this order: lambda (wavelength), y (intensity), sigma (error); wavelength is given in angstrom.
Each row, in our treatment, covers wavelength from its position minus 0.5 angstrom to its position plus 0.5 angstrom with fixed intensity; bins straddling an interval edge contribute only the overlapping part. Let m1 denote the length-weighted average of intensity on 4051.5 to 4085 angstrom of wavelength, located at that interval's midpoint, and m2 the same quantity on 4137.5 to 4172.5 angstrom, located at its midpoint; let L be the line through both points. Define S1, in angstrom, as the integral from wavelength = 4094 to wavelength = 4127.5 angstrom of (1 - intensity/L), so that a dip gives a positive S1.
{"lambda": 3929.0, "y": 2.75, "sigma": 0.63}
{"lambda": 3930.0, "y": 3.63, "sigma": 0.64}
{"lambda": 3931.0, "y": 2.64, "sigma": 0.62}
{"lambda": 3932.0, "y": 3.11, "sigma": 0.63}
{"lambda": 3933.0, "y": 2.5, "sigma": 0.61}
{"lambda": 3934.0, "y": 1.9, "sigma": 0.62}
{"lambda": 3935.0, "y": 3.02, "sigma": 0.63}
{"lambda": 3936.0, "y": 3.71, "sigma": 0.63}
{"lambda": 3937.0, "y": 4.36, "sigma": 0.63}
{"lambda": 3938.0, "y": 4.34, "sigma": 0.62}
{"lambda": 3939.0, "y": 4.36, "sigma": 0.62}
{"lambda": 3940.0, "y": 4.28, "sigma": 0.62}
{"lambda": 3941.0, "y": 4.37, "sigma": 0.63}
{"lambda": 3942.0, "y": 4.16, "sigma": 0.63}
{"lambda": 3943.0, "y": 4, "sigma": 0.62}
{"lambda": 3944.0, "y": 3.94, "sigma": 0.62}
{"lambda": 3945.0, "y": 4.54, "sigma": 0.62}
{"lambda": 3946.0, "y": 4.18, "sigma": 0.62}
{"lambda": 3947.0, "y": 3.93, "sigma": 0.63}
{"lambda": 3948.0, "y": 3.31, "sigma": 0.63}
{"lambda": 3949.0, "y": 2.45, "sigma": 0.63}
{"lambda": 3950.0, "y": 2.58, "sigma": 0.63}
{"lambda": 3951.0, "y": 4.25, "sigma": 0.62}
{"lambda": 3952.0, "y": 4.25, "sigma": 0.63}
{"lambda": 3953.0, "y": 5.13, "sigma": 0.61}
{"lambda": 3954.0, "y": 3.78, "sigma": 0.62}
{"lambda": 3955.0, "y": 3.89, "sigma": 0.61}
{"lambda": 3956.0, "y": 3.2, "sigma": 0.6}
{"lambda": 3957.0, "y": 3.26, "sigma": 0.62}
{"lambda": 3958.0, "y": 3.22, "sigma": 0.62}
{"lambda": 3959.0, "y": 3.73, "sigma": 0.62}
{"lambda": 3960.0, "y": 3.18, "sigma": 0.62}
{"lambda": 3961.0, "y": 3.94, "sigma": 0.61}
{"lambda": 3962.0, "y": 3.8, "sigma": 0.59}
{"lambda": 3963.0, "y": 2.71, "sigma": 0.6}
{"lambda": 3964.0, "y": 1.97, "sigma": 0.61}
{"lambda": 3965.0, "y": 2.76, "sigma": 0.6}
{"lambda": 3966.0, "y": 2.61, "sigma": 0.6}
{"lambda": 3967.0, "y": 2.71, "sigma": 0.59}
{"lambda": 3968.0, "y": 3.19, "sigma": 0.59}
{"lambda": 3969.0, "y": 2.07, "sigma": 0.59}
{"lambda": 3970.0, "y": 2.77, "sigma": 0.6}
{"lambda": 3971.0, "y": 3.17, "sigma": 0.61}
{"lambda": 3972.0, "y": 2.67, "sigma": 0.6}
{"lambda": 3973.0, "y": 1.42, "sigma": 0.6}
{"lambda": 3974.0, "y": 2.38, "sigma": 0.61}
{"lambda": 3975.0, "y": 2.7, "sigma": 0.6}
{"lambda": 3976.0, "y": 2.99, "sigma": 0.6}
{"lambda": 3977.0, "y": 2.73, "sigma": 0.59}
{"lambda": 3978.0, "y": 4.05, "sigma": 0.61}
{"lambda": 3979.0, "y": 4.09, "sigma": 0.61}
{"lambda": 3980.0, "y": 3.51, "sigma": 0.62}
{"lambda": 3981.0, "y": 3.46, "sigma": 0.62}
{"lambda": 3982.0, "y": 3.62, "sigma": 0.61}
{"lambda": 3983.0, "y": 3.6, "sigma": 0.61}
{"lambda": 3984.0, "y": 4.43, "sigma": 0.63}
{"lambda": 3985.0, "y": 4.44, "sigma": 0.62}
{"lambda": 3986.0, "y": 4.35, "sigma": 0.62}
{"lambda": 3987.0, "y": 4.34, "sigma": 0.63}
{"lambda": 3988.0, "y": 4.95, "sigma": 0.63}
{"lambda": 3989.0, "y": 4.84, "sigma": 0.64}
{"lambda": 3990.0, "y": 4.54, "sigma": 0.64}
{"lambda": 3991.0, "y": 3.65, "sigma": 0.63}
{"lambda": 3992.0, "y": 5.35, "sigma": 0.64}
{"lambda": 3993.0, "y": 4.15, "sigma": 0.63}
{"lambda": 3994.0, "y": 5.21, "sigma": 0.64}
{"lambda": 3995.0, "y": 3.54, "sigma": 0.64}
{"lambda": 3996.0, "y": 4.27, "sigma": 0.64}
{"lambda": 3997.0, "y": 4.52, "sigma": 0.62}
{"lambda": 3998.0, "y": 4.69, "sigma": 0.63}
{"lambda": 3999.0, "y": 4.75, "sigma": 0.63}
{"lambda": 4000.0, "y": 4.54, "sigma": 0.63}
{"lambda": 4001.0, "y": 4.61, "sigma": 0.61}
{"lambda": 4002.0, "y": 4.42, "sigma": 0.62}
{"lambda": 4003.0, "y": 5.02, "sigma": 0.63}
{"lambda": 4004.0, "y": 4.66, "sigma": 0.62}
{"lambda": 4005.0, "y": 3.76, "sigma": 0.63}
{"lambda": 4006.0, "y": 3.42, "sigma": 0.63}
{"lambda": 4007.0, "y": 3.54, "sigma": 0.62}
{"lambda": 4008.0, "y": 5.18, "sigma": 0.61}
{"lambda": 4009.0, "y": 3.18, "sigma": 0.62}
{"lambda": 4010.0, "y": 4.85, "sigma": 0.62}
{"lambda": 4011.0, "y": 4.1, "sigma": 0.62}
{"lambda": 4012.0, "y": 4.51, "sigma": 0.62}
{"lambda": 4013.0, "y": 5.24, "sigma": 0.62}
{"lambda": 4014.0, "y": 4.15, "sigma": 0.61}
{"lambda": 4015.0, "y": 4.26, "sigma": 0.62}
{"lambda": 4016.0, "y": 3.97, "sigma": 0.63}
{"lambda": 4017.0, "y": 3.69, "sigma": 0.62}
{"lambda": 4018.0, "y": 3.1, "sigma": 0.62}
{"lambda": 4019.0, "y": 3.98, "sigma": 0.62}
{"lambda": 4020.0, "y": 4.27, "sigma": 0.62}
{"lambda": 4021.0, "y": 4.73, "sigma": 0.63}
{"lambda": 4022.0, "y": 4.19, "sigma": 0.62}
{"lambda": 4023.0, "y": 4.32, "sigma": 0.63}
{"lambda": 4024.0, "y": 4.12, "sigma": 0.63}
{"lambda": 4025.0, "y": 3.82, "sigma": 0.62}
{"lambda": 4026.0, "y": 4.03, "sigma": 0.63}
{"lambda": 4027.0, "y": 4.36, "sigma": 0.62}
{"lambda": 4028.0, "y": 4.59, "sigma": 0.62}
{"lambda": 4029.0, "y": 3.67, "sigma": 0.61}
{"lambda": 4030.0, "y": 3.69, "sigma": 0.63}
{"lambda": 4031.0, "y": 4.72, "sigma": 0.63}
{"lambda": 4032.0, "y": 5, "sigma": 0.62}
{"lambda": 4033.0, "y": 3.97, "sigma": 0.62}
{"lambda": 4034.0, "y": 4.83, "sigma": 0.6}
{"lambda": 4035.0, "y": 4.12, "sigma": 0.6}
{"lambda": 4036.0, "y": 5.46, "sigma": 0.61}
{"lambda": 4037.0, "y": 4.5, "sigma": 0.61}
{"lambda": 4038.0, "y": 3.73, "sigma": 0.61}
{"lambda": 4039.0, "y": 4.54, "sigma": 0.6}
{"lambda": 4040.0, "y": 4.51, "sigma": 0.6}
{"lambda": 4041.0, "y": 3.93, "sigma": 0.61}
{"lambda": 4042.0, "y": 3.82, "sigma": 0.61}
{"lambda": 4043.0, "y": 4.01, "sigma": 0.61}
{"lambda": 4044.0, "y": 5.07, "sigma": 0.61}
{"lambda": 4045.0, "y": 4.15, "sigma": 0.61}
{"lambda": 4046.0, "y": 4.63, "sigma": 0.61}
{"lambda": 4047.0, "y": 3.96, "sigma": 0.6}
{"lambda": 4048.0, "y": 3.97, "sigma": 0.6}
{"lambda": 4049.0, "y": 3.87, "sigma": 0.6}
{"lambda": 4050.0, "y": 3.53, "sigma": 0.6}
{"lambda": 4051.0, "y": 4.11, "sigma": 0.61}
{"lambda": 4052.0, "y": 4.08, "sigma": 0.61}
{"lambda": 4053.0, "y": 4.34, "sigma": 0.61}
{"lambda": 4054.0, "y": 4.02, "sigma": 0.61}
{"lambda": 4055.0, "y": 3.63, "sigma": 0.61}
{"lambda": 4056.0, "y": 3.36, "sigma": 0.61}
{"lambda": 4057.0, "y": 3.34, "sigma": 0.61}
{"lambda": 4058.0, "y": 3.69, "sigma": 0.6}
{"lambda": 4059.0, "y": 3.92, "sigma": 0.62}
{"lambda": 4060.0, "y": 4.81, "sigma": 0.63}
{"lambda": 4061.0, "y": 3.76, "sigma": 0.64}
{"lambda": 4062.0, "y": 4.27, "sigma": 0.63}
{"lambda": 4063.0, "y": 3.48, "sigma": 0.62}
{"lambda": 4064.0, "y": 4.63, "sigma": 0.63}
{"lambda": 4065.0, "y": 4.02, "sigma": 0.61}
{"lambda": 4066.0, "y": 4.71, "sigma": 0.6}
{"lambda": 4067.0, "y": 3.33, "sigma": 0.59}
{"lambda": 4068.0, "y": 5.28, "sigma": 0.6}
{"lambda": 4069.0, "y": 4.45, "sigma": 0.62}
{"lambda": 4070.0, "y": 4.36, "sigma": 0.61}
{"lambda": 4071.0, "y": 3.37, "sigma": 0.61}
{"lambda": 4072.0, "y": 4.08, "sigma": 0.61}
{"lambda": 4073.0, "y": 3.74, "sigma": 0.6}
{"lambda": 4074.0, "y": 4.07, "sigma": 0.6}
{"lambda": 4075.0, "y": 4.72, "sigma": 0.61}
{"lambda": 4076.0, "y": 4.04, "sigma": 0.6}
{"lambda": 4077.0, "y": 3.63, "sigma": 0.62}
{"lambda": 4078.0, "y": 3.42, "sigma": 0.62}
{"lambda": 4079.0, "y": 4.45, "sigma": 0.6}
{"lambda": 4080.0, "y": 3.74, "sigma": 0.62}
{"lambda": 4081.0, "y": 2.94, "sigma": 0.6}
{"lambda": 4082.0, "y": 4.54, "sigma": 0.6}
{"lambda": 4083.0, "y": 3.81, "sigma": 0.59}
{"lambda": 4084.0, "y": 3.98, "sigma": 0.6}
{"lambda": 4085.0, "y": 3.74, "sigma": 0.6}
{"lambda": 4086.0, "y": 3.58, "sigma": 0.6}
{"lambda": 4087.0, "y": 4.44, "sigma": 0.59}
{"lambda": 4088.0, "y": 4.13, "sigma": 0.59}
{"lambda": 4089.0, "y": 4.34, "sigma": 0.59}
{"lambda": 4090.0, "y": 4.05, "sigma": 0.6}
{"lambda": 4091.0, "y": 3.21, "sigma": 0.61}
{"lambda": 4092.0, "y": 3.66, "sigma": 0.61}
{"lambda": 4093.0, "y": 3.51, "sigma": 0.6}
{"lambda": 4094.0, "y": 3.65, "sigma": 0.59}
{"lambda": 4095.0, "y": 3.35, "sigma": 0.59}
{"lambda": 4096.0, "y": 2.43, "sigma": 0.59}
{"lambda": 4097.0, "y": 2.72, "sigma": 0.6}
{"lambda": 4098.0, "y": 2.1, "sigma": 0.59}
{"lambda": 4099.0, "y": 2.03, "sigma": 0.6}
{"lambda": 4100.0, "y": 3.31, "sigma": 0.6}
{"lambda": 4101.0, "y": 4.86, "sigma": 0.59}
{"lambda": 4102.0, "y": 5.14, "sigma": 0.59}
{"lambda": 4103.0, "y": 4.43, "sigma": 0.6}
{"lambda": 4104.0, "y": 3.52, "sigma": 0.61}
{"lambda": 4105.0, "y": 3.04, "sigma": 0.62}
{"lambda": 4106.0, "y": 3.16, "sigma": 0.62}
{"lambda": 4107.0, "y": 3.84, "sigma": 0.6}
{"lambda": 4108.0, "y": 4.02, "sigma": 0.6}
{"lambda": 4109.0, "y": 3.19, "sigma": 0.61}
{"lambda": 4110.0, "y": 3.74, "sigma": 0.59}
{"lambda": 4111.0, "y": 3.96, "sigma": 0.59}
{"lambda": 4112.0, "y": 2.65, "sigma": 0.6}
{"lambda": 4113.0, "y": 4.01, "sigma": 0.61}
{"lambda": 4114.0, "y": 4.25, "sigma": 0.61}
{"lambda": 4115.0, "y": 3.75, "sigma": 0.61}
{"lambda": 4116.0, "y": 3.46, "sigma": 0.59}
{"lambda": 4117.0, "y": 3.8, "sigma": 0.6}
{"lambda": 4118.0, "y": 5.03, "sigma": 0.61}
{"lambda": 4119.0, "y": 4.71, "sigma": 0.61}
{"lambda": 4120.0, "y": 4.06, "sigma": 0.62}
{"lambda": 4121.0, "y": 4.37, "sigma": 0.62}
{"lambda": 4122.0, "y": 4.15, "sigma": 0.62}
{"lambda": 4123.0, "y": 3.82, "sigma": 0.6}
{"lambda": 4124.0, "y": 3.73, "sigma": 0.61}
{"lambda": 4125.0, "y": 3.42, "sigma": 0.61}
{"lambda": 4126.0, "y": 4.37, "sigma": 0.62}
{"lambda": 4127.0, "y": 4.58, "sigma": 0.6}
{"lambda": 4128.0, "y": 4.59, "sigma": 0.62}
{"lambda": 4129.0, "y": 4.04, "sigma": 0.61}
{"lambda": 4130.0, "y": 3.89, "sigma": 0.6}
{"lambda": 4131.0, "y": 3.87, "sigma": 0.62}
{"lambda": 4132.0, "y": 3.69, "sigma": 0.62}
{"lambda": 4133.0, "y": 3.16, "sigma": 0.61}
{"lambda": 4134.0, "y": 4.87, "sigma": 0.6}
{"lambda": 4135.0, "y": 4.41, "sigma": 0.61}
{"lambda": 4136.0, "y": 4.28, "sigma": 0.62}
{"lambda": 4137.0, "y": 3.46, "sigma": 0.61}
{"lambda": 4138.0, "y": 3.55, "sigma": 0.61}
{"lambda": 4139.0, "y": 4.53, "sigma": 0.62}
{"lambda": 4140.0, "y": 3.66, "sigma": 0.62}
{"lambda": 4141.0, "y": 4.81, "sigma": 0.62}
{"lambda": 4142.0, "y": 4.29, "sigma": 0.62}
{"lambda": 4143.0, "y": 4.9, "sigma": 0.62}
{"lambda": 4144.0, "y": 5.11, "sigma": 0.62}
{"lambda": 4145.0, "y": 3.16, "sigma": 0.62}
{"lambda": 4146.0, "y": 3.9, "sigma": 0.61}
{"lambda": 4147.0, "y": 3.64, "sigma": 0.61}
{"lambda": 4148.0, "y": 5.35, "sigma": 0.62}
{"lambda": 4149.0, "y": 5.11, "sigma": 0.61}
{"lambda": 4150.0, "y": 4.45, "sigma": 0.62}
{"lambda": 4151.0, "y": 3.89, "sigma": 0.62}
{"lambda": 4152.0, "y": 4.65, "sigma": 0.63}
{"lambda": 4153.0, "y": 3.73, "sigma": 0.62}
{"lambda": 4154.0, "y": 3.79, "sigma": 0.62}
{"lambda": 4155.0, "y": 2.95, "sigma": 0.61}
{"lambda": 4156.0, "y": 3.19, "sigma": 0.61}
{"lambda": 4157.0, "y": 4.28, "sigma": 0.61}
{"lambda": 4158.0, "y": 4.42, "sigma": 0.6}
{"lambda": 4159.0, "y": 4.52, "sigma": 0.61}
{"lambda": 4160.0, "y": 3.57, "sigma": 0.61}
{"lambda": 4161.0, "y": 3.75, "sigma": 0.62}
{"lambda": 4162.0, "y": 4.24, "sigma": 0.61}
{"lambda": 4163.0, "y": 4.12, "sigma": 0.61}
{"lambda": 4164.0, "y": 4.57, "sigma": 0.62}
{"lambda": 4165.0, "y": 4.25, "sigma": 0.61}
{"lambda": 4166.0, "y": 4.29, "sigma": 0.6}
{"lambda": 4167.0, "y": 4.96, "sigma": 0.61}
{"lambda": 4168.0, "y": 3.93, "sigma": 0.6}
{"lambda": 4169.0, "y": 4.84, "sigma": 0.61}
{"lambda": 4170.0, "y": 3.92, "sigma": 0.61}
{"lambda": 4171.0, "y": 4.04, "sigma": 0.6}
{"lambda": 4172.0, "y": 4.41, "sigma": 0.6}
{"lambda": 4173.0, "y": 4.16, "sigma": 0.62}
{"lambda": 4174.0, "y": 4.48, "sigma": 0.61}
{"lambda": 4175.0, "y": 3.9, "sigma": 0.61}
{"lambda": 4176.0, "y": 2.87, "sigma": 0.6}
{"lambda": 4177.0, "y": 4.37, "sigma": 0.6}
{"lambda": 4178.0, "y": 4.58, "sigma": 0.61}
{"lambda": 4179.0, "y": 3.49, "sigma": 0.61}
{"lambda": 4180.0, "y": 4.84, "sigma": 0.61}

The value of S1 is 3.0 angstrom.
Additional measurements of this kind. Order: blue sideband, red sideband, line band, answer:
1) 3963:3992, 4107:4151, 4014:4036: -3.61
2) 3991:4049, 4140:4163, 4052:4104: 4.67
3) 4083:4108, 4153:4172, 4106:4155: -2.50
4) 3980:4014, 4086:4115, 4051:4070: -0.92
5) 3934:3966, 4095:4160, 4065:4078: -0.93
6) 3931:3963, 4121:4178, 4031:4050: -2.19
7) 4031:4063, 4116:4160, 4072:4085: 0.71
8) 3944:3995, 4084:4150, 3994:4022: -4.75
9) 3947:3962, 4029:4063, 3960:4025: -0.19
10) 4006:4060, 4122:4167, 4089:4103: 2.30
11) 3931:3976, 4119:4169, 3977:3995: -3.73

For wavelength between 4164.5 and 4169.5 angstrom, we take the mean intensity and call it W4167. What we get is 4.45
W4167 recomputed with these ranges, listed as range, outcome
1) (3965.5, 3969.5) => 2.65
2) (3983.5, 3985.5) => 4.44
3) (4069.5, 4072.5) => 3.94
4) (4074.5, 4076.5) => 4.38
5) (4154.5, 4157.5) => 3.47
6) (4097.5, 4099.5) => 2.06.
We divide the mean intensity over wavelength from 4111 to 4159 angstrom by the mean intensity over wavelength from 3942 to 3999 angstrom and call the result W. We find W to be 1.1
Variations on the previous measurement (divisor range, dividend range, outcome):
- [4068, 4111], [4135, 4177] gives 1.11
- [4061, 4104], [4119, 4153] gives 1.09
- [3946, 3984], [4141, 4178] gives 1.29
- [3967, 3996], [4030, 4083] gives 1.13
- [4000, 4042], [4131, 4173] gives 0.98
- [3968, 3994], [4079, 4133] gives 1.04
